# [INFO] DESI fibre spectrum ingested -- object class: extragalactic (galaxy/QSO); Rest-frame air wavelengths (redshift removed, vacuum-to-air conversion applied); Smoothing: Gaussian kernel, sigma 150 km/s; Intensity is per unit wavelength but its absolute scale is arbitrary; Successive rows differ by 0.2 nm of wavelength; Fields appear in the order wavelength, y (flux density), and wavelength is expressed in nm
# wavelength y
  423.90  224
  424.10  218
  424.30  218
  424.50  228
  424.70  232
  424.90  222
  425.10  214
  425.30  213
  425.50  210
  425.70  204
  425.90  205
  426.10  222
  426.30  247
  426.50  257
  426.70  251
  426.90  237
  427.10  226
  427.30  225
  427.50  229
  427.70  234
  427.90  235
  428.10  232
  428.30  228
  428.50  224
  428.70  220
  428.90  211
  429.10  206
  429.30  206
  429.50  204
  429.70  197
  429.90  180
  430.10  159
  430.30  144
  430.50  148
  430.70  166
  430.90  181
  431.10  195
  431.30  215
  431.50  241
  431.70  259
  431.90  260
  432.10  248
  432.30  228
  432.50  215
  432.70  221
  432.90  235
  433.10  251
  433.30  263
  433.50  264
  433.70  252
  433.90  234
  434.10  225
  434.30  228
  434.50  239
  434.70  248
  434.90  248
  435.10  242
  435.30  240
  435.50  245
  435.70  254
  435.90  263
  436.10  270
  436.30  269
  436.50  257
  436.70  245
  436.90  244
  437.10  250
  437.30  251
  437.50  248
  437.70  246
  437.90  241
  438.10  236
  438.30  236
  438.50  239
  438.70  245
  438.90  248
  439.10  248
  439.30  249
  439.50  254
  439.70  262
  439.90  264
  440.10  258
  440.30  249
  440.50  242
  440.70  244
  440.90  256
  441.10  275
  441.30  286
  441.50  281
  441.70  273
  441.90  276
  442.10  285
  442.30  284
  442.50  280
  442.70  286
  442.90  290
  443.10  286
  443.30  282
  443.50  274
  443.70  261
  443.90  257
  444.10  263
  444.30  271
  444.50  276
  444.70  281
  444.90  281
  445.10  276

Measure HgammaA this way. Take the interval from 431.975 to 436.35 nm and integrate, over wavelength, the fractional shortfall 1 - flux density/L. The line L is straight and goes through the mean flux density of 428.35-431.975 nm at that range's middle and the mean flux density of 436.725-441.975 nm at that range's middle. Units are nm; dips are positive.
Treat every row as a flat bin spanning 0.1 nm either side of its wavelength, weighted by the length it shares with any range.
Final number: -0.40 nm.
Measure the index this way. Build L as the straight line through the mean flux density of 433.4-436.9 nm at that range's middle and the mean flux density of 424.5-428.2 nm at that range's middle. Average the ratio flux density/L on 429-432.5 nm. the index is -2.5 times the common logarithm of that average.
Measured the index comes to 0.18 mag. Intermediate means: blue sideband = 228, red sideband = 248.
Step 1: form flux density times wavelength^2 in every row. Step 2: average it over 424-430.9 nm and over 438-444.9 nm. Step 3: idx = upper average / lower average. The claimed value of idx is 1.33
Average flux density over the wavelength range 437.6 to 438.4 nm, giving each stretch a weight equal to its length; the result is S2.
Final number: 240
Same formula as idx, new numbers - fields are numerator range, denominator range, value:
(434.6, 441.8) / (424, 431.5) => 1.25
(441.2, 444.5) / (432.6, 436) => 1.18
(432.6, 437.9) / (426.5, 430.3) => 1.18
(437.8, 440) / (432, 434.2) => 1.06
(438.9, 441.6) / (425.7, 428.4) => 1.19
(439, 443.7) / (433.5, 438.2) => 1.12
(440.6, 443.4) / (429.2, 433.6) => 1.37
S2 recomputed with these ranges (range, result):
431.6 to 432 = 260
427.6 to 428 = 234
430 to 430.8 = 154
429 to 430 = 199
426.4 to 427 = 248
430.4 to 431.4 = 181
